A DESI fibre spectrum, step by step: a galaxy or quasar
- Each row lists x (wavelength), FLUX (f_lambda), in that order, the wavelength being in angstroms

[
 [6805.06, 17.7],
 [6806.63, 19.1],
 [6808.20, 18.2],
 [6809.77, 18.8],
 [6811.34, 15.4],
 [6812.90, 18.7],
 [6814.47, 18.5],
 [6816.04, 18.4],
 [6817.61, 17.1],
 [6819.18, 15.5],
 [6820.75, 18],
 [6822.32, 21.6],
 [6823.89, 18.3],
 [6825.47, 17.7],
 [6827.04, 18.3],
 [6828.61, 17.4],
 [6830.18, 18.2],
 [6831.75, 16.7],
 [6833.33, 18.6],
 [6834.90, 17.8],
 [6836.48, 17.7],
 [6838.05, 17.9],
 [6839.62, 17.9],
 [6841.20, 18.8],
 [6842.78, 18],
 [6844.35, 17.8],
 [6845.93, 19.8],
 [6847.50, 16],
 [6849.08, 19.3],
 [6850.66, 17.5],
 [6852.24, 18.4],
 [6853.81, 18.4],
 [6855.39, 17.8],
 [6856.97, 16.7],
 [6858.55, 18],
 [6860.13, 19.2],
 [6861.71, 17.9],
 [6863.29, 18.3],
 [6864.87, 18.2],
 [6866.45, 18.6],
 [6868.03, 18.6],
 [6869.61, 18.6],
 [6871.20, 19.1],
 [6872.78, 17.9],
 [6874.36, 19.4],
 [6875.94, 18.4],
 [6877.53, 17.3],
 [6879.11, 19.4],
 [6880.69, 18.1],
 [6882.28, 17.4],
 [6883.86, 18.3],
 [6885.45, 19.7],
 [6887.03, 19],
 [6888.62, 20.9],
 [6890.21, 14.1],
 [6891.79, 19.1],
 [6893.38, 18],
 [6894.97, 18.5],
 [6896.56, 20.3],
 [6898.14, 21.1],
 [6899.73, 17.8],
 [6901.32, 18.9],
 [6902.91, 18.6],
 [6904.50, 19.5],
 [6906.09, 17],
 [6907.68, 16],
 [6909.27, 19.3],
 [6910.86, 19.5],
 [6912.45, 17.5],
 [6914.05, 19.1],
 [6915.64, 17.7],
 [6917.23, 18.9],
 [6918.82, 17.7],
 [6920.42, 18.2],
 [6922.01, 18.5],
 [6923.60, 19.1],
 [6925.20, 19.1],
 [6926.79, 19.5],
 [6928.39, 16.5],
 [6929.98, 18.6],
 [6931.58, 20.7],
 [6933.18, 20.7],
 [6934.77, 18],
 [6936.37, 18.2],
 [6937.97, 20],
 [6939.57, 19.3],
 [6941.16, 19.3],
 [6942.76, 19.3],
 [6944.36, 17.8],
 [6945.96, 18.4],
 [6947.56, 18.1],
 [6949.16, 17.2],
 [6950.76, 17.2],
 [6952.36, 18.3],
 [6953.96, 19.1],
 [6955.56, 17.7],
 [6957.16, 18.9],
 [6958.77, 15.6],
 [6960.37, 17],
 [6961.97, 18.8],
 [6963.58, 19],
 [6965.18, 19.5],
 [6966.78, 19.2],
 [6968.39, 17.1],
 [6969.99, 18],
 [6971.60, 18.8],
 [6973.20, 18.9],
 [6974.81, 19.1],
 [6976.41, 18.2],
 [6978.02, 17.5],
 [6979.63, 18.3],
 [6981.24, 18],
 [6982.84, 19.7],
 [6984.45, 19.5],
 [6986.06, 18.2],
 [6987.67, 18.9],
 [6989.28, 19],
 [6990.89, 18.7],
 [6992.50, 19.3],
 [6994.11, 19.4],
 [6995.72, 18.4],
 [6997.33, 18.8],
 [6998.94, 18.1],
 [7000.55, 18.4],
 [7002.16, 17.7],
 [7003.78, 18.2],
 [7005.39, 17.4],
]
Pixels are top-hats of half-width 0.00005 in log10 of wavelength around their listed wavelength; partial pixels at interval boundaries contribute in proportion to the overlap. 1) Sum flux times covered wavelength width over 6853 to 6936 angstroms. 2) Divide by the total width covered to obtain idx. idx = 18.5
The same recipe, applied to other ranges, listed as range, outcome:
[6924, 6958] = 18.7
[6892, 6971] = 18.5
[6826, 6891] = 18.2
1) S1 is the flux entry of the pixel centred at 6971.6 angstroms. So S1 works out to 18.8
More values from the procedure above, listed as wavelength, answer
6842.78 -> 18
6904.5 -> 19.5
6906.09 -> 17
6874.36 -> 19.4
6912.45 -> 17.5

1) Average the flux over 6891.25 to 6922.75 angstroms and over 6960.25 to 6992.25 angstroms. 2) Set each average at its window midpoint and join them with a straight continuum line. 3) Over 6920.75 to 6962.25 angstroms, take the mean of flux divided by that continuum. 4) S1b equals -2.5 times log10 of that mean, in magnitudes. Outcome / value 0.01 mag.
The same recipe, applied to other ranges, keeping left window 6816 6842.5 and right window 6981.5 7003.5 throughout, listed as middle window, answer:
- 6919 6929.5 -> 0.00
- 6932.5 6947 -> -0.03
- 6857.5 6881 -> -0.02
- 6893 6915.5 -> -0.02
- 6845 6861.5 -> 0.00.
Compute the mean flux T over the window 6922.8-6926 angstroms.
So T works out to 19.1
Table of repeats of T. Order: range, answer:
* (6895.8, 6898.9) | 20.8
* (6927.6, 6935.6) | 18.9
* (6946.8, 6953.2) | 17.7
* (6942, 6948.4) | 18.4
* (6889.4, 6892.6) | 16.6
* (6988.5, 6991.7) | 18.8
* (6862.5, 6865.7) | 18.3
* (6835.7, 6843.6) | 18.1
